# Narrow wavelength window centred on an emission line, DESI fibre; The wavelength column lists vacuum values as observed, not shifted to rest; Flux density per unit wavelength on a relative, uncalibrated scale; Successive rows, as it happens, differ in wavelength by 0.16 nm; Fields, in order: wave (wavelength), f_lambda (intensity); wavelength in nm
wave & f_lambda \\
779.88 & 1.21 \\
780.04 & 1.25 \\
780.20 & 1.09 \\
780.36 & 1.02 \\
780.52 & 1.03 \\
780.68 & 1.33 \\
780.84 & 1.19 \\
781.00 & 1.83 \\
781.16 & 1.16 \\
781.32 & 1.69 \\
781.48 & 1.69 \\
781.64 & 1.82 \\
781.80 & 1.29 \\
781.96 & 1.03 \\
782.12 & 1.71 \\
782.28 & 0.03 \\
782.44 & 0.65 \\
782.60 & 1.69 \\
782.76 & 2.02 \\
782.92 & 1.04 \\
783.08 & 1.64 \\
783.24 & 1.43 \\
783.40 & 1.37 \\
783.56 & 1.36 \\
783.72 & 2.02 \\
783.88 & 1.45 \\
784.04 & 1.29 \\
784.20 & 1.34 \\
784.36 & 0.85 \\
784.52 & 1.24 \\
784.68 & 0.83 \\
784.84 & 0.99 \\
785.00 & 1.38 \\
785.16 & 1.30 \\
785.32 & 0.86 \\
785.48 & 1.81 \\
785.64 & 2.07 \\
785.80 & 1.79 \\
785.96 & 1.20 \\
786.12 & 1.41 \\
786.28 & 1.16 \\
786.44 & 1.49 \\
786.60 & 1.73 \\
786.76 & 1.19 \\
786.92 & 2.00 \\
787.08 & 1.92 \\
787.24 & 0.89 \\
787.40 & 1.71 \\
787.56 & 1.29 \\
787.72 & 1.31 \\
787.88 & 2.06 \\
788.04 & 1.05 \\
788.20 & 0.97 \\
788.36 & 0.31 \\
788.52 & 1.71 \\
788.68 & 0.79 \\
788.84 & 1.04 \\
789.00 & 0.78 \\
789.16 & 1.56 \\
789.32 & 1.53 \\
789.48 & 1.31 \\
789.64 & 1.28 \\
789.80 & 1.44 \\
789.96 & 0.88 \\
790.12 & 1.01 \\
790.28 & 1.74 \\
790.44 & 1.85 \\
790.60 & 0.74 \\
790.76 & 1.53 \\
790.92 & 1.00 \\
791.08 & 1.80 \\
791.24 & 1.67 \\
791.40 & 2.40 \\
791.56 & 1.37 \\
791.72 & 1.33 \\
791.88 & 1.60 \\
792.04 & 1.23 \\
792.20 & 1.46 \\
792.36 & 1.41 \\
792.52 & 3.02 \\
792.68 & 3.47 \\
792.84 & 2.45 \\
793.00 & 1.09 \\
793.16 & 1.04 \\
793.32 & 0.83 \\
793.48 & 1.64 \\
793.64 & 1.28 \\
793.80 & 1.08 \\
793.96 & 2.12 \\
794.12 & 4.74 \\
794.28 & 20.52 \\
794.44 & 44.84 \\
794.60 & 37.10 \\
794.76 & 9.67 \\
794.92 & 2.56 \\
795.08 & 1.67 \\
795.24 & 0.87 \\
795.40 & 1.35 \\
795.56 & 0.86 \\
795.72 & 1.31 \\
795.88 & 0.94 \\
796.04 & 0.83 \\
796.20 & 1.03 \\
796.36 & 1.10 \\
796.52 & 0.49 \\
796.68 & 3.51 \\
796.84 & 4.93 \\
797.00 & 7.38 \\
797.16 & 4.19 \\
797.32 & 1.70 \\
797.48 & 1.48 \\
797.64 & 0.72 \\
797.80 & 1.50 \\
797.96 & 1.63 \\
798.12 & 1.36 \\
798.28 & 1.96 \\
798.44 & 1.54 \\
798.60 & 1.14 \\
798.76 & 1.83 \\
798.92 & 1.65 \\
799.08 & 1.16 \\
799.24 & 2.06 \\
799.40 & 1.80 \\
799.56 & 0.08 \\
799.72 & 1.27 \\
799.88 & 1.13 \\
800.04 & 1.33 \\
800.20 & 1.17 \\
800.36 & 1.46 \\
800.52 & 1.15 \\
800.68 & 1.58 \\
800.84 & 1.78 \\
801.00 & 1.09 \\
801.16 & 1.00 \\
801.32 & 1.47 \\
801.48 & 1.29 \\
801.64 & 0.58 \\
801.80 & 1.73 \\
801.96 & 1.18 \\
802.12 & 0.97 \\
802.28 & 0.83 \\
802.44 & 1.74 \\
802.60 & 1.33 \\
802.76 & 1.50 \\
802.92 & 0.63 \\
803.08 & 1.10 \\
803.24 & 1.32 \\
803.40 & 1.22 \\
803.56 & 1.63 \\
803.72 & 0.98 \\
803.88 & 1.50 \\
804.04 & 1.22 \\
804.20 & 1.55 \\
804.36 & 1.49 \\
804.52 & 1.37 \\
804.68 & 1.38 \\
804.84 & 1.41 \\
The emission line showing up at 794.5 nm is H-alpha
